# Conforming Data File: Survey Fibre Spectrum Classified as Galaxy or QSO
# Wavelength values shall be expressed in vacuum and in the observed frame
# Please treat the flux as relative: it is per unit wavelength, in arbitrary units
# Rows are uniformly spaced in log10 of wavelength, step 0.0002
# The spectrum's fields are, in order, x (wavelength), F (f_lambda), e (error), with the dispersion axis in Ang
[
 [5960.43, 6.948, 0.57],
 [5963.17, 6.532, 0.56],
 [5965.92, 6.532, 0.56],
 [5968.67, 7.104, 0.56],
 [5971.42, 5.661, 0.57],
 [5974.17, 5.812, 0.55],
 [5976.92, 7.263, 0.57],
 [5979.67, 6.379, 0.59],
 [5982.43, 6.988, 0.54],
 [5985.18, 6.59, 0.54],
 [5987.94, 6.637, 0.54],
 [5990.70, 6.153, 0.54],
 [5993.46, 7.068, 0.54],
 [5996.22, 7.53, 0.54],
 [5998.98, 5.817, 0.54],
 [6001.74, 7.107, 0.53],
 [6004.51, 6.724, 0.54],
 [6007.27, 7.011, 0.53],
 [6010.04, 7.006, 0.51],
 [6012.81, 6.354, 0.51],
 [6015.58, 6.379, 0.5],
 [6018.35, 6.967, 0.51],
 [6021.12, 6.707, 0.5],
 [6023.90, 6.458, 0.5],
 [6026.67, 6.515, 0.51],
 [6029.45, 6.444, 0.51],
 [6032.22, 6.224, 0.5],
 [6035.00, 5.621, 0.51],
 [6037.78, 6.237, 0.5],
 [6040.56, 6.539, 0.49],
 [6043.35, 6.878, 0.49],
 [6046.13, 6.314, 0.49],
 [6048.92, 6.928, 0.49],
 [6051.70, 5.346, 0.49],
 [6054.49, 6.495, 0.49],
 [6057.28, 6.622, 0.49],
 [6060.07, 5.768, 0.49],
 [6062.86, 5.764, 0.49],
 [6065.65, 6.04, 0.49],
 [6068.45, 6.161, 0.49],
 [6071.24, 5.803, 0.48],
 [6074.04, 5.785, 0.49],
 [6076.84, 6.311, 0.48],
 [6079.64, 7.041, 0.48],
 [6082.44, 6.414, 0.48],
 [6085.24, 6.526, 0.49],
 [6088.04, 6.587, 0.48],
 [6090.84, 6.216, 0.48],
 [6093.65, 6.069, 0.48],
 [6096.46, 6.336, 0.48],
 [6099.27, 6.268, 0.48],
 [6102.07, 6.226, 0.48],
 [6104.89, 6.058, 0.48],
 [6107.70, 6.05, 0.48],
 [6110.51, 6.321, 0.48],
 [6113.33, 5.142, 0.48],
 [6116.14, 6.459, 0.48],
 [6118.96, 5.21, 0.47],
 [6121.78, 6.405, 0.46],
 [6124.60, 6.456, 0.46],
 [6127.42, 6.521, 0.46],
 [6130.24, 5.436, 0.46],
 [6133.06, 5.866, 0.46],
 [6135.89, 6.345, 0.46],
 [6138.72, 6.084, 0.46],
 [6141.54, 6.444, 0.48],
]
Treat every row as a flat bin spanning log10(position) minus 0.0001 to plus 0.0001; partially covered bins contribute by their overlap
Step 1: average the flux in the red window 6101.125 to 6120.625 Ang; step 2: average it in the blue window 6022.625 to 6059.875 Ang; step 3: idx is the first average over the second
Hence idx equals 0.9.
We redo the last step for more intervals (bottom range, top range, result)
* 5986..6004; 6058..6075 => 0.88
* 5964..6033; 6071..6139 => 0.93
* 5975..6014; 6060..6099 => 0.92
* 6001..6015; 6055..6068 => 0.90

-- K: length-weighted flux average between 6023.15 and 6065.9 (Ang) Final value 6.27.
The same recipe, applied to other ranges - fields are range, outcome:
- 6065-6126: 6.18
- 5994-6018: 6.76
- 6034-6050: 6.43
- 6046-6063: 6.2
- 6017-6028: 6.66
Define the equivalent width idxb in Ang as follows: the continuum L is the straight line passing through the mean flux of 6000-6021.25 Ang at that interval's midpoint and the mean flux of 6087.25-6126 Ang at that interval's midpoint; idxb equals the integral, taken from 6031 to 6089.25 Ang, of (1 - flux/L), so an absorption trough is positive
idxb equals 1.6 Ang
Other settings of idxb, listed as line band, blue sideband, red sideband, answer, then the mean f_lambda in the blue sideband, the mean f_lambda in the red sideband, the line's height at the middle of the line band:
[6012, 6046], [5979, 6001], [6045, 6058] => 0.1 Ang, 6.67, 6.33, 6.45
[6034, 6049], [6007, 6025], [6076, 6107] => 0.4 Ang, 6.68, 6.36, 6.57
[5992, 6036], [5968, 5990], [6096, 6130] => -1.5 Ang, 6.52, 6.09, 6.41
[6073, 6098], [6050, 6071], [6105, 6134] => -1.5 Ang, 6.03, 5.99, 6.02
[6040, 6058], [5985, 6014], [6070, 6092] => 0.2 Ang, 6.73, 6.34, 6.5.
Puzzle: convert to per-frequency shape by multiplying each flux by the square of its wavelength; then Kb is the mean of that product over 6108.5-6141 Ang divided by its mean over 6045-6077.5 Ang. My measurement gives 1.0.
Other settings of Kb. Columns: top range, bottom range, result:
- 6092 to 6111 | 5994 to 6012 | 0.93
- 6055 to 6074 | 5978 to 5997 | 0.92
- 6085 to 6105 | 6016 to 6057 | 1.00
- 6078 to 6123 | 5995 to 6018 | 0.95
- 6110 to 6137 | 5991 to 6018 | 0.92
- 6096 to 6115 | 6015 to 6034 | 0.95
